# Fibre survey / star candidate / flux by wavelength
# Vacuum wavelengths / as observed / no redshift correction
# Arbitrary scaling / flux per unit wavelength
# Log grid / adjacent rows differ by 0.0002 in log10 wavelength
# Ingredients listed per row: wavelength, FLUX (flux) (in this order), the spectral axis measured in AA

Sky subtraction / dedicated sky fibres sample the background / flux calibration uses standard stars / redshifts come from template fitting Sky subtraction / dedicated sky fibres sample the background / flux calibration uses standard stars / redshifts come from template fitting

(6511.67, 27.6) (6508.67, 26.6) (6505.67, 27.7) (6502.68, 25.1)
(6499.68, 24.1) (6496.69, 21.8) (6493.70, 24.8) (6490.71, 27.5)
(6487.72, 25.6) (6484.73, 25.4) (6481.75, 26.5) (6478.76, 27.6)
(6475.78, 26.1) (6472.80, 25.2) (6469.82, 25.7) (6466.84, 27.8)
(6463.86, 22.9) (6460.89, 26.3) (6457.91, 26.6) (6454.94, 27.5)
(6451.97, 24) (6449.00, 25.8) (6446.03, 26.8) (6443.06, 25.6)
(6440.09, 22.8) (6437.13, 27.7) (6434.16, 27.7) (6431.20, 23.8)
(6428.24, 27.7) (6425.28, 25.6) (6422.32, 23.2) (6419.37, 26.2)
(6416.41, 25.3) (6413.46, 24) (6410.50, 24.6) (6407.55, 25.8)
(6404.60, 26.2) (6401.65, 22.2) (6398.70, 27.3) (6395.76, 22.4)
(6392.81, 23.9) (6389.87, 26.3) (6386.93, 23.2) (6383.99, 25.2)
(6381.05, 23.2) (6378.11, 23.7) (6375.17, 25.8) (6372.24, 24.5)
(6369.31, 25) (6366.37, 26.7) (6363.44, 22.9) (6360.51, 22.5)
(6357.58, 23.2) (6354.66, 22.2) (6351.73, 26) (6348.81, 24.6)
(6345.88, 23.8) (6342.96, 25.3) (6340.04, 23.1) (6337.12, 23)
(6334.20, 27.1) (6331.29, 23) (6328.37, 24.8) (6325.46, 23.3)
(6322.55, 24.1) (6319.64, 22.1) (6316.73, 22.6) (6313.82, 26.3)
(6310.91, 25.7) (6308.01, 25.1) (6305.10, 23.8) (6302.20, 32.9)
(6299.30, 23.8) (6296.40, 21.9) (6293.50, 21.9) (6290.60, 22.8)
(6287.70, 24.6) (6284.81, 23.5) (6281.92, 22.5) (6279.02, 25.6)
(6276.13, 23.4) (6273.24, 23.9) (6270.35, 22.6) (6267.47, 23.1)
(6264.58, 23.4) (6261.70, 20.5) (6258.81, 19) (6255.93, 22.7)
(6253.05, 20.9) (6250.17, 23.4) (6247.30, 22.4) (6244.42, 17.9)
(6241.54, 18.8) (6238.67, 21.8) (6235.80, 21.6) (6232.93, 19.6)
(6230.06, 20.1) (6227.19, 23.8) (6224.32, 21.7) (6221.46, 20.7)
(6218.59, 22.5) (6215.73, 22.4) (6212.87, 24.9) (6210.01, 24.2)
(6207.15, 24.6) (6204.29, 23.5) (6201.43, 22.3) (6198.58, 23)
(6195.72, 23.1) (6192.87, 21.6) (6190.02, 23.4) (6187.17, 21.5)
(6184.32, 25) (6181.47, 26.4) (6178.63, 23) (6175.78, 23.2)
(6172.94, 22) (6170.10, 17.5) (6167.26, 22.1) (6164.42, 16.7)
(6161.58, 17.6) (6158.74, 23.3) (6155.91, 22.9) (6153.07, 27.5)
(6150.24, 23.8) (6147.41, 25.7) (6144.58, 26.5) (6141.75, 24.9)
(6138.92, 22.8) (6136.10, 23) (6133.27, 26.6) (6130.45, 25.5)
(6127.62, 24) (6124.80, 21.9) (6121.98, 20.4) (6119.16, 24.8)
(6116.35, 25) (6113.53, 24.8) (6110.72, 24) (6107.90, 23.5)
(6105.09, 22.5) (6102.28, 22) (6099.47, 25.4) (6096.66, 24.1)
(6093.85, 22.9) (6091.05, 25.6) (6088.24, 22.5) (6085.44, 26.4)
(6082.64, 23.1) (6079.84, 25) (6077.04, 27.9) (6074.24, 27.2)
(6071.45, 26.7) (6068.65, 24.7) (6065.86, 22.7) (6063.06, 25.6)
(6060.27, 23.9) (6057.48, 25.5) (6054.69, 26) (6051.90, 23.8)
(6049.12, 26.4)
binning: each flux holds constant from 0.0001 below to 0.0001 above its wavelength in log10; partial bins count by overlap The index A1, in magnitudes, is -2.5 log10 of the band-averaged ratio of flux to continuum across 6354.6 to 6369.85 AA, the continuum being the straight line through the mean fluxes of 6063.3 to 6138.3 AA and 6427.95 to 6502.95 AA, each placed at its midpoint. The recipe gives 0.07 mag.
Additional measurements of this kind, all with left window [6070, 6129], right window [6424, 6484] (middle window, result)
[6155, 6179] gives 0.183 mag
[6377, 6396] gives 0.068 mag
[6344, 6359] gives 0.065 mag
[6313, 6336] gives 0.056 mag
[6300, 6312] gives -0.061 mag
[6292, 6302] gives 0.062 mag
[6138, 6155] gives -0.031 mag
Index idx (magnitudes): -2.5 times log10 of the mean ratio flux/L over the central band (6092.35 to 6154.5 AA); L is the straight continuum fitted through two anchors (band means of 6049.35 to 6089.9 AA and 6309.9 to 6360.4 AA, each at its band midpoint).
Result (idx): 0.03 mag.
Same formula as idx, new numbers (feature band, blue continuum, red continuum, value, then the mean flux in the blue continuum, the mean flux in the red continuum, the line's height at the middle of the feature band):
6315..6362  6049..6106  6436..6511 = 0.07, 24.7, 25.8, 25.4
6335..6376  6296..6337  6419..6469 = 0.04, 24.8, 25.8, 25.1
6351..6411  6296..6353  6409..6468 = 0.03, 24.7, 25.6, 25.1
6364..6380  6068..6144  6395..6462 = 0.01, 24.4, 25.5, 25.3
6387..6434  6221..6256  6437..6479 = -0.01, 21.1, 25.8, 24.8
